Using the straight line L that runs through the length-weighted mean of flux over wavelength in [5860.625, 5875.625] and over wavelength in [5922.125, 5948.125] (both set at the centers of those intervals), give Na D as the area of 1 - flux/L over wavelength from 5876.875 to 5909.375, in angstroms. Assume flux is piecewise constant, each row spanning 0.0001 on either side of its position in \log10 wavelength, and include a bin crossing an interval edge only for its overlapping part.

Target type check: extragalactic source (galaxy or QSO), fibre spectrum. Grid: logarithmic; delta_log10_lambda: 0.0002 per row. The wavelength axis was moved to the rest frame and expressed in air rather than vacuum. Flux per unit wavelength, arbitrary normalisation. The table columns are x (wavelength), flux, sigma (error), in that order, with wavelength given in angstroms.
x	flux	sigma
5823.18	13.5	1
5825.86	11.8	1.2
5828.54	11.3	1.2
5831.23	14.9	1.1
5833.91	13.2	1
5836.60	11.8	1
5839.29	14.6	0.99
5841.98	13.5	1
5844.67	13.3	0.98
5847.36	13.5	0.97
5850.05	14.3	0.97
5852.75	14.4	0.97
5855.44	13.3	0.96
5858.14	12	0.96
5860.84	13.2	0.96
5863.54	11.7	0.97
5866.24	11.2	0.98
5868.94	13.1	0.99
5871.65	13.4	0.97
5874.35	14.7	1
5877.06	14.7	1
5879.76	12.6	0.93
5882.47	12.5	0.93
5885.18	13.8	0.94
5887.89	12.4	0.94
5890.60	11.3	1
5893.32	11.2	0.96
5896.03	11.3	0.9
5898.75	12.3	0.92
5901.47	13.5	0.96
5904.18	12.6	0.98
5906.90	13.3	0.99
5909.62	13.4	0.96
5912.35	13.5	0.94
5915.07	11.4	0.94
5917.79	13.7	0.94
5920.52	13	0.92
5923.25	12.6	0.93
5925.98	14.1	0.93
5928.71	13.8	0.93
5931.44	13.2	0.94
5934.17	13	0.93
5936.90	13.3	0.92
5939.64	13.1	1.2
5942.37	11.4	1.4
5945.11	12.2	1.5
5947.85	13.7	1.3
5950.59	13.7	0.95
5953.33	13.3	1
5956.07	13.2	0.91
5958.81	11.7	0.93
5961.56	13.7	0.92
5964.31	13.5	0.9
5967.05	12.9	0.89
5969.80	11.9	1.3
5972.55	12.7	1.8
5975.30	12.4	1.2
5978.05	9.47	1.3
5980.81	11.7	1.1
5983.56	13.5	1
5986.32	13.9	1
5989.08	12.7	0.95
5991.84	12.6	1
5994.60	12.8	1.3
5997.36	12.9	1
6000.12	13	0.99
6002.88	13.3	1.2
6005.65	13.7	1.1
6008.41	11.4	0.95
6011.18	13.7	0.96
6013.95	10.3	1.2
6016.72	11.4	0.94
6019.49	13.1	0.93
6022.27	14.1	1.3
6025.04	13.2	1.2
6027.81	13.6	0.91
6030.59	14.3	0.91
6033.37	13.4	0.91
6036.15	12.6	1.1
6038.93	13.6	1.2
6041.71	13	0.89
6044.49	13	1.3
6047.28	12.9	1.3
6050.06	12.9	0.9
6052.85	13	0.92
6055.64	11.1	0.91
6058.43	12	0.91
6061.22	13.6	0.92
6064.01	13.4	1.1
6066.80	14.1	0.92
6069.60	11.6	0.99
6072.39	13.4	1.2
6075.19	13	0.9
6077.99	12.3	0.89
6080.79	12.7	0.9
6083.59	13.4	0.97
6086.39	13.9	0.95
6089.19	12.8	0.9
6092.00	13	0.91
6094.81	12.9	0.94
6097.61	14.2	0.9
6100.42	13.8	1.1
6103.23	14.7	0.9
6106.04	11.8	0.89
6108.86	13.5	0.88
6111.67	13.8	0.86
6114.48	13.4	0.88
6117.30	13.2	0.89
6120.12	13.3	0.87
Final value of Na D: 0.8 angstroms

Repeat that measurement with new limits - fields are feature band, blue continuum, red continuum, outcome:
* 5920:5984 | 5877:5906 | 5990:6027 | -0.8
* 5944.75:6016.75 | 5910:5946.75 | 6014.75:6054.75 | 1.9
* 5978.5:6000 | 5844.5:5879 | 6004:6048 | 0.5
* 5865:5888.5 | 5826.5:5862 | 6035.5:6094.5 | 0.1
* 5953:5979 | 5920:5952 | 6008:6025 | 0.7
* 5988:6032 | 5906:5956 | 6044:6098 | 0.4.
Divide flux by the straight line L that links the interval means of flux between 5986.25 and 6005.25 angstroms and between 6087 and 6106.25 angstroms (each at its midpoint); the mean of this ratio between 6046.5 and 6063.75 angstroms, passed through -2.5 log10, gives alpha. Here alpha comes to 0.05 mag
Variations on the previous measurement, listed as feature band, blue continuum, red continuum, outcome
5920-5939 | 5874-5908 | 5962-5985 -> -0.06 mag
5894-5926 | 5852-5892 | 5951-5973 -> 0.01 mag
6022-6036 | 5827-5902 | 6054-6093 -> -0.06 mag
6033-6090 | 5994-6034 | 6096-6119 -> 0.03 mag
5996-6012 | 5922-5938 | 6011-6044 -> 0.01 mag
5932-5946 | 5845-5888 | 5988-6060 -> 0.03 mag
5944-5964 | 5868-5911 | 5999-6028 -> -0.02 mag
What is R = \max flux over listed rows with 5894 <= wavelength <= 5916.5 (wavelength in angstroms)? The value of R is 13.5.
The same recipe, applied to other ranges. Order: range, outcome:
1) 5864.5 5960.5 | 14.7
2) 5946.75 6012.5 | 13.9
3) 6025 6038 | 14.3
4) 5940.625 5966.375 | 13.7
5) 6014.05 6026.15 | 14.1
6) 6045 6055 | 13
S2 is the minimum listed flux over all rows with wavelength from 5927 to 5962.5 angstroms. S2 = 11.4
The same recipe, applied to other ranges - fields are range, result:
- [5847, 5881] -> 11.2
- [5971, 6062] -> 9.47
